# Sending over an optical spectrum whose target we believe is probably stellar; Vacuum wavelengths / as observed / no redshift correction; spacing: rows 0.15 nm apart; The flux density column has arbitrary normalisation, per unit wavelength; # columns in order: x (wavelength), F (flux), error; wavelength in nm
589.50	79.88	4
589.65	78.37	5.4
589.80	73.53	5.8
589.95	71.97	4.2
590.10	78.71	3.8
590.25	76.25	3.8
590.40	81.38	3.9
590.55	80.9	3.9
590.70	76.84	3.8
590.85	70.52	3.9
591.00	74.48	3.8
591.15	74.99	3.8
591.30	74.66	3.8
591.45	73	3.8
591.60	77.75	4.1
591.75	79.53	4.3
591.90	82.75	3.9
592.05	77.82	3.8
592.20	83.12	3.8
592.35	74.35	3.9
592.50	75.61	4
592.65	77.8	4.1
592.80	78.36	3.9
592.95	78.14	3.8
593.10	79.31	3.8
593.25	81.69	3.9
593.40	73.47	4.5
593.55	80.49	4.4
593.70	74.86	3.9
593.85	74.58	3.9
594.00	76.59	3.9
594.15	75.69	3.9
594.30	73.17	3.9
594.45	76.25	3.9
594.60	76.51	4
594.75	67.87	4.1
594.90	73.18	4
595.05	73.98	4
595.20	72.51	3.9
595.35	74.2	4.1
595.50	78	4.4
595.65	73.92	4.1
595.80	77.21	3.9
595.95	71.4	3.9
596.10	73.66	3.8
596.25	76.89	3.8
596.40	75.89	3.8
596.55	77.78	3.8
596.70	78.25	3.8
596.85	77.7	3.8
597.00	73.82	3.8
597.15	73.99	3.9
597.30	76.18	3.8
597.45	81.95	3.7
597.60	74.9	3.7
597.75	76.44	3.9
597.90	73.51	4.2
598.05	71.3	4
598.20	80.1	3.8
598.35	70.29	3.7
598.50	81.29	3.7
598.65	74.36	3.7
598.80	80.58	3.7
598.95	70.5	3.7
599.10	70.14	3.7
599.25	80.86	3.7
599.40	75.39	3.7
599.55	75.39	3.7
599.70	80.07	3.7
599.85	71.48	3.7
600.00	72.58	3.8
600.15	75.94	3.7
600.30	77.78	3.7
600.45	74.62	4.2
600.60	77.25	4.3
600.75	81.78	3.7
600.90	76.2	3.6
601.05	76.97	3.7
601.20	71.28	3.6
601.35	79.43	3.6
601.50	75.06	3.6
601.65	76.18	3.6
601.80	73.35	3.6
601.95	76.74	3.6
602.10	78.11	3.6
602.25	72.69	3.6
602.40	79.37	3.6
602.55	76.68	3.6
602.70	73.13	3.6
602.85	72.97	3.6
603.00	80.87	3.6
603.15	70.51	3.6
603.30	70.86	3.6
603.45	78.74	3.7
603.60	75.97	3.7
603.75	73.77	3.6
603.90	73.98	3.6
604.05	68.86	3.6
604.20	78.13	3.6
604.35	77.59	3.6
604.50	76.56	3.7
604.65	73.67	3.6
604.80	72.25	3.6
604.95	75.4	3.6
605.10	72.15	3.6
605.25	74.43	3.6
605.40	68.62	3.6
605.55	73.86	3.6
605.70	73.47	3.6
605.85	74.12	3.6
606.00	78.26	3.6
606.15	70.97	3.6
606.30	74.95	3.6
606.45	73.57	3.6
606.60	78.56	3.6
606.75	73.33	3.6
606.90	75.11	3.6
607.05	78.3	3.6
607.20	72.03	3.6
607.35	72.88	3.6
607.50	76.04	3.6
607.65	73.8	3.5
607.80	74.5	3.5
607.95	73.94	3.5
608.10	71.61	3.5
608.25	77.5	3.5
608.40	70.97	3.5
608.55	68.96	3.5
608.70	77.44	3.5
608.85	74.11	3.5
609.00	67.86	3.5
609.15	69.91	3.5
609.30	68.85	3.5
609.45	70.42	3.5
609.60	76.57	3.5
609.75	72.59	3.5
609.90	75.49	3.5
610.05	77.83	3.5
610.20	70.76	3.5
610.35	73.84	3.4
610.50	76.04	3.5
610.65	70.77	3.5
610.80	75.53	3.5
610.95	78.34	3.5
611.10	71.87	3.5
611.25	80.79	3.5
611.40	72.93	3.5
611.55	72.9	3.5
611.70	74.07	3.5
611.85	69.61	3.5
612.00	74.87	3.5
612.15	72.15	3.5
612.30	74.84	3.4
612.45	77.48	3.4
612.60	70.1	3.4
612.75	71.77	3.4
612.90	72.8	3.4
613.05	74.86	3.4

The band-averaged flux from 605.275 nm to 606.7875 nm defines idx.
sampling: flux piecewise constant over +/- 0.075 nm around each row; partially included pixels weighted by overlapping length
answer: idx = 74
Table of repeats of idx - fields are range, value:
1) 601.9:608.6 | 74.4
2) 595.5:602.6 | 75.9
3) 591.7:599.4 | 76.1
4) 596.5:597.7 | 76.8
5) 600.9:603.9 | 75.4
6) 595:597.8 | 75.7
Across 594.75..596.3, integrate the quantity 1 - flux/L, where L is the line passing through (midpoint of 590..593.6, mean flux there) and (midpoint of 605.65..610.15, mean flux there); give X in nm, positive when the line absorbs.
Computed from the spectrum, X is 0.05 nm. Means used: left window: 77.5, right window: 73.8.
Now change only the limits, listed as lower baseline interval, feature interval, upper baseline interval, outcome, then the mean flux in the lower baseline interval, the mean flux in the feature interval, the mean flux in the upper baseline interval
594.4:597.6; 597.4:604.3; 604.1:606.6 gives -0.075 nm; 75.3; 75.6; 74.3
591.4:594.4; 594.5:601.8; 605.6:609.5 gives 0.048 nm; 77.4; 75.5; 73.5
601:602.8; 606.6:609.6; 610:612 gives 0.058 nm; 75.7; 73.3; 74.2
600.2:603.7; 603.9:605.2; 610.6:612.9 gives 0.018 nm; 75.9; 74.3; 73.9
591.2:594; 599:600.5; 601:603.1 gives 0.018 nm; 77.6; 75.4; 75.8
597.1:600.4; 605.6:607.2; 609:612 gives -0.013 nm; 75.7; 74.9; 73.5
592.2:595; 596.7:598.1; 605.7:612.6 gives -0.003 nm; 76.2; 75.8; 73.9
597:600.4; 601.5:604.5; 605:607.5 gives -0.018 nm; 75.6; 75.2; 74.1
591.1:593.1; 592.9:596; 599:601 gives 0.071 nm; 77.6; 75.4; 76.1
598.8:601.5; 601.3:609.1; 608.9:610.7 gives -0.028 nm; 75.9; 74.4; 72.6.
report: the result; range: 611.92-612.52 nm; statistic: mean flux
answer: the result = 74.8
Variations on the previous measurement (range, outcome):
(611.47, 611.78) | 73.4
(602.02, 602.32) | 75.5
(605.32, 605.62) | 71.2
